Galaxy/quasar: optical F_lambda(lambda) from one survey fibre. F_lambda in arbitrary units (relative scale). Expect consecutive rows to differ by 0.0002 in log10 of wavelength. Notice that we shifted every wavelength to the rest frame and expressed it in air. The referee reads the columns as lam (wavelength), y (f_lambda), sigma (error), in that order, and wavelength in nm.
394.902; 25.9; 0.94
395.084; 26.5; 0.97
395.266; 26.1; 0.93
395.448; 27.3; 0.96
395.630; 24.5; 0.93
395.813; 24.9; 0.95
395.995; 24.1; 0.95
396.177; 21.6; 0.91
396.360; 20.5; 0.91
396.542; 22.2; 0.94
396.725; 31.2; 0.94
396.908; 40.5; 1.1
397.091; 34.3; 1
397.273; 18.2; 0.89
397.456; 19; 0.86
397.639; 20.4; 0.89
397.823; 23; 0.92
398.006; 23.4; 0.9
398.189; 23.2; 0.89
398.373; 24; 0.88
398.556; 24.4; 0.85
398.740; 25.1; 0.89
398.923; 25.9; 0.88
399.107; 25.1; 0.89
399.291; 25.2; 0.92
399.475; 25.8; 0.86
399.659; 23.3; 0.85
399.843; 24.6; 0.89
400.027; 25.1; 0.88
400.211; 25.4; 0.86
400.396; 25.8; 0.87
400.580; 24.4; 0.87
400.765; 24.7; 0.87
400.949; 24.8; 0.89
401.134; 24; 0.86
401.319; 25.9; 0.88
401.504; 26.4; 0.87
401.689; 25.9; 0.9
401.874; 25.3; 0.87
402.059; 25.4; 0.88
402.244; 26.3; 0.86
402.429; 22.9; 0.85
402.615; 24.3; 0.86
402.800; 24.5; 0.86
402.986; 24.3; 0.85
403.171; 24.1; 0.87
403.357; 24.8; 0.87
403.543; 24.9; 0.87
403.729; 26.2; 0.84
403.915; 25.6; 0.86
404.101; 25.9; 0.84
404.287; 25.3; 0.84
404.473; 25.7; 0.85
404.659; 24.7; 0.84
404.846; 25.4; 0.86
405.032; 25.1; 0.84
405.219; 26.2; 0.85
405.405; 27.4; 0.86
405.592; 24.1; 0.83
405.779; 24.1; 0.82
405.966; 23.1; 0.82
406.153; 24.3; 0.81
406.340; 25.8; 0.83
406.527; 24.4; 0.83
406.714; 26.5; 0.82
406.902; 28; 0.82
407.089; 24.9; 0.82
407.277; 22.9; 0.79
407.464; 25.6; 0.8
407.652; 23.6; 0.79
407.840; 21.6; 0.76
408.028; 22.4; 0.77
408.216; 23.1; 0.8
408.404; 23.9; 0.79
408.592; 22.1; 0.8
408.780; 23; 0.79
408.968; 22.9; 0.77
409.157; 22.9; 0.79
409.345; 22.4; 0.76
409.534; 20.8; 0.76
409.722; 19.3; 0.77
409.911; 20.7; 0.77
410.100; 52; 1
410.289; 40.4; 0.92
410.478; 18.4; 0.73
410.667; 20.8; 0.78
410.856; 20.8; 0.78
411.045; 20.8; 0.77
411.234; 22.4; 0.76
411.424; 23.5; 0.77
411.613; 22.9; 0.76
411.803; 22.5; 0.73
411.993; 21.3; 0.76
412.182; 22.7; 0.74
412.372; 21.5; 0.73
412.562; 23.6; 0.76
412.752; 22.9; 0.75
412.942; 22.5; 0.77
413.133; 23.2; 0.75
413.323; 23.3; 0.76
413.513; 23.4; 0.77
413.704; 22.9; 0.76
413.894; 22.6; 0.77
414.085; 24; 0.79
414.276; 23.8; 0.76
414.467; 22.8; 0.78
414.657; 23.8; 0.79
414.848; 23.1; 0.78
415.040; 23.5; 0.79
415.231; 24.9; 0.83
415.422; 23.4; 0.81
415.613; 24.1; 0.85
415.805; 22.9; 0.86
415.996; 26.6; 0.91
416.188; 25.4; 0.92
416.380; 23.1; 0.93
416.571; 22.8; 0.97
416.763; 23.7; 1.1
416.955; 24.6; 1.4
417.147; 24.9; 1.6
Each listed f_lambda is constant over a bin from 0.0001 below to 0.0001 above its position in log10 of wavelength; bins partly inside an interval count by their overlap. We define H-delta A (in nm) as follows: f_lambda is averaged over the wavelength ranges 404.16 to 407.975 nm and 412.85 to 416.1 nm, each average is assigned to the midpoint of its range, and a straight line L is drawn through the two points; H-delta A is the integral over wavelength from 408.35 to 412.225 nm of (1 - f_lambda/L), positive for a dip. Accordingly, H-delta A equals 0.02 nm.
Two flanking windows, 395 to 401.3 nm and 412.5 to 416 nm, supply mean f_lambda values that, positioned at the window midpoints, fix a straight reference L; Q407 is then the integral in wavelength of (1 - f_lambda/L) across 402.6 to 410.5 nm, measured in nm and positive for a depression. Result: -0.31 nm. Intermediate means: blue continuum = 25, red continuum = 23.5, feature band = 25.1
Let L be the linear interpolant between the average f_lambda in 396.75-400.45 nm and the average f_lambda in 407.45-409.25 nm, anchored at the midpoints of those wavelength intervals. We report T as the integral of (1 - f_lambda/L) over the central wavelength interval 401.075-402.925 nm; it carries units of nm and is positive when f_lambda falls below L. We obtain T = -0.05 nm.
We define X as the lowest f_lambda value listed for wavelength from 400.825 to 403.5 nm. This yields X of 22.9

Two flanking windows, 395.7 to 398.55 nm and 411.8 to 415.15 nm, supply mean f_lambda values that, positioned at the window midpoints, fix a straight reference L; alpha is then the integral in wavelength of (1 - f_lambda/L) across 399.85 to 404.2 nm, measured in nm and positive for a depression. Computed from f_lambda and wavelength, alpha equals -0.16 nm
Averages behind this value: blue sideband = 24.7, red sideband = 23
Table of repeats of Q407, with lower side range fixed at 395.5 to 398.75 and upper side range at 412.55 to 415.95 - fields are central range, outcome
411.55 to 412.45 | 0.05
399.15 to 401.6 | -0.06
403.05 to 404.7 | -0.07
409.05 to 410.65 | -0.20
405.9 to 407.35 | -0.06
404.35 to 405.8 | -0.08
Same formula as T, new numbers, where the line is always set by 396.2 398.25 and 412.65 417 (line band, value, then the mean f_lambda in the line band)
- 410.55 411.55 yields 0.10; 21.6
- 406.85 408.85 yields 0.04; 23.7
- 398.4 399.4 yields -0.01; 25.1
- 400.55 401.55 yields -0.01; 25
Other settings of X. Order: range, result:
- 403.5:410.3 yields 19.3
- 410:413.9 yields 18.4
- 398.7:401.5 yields 23.3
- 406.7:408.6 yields 21.6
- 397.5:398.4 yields 20.4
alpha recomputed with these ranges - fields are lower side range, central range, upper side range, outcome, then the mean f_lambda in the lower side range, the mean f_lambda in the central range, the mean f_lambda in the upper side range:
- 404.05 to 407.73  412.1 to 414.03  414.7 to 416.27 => 0.123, 25.1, 22.9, 24.2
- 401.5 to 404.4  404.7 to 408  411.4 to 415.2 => -0.056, 25.1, 24.8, 23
